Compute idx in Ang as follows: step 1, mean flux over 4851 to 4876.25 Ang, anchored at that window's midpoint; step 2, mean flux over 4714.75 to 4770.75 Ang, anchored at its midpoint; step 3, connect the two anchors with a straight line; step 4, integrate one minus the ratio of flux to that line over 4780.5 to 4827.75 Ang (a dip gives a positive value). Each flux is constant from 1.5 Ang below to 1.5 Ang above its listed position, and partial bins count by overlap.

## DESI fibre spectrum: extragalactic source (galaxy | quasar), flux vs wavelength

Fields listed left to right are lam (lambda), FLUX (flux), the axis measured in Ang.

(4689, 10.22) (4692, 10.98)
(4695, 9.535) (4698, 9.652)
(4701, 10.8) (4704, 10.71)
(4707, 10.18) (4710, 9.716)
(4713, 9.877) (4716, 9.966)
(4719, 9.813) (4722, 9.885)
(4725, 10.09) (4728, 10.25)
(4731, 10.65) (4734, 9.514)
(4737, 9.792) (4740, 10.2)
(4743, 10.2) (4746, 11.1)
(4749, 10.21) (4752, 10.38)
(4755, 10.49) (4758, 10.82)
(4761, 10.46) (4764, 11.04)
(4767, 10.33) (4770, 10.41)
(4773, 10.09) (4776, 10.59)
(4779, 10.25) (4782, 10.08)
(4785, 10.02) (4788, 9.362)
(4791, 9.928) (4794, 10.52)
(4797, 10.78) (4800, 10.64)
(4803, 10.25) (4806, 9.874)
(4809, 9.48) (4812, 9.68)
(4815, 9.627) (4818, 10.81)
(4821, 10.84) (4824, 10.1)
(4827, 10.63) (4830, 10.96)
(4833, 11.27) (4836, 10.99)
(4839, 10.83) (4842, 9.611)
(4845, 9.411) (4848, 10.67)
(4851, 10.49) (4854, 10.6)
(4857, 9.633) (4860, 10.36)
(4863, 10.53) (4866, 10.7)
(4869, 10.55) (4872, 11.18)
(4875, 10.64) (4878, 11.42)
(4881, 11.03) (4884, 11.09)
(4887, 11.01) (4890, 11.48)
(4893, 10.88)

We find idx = 1.2 Ang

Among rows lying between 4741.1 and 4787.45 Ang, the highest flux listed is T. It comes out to 11.1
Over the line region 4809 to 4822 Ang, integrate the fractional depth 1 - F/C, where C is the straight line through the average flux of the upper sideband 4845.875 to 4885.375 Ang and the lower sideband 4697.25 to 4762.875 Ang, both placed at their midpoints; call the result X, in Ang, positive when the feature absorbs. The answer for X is 0.5 Ang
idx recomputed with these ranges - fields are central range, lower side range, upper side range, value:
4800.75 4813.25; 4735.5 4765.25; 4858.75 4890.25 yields 0.9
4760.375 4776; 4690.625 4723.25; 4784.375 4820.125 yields -0.6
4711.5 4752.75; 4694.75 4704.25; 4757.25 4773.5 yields 0.9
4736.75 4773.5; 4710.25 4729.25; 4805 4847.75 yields -1.4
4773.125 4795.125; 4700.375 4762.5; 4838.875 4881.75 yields 0.5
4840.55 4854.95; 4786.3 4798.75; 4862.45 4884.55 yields 0.7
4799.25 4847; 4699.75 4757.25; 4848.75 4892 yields 1.2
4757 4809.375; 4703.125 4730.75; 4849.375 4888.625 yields 0.3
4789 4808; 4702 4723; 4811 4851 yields 0.1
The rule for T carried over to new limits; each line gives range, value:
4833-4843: 11.27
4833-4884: 11.42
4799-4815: 10.64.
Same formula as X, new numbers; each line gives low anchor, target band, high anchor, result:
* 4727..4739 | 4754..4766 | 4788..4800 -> -0.6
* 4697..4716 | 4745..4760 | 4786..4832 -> -0.6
